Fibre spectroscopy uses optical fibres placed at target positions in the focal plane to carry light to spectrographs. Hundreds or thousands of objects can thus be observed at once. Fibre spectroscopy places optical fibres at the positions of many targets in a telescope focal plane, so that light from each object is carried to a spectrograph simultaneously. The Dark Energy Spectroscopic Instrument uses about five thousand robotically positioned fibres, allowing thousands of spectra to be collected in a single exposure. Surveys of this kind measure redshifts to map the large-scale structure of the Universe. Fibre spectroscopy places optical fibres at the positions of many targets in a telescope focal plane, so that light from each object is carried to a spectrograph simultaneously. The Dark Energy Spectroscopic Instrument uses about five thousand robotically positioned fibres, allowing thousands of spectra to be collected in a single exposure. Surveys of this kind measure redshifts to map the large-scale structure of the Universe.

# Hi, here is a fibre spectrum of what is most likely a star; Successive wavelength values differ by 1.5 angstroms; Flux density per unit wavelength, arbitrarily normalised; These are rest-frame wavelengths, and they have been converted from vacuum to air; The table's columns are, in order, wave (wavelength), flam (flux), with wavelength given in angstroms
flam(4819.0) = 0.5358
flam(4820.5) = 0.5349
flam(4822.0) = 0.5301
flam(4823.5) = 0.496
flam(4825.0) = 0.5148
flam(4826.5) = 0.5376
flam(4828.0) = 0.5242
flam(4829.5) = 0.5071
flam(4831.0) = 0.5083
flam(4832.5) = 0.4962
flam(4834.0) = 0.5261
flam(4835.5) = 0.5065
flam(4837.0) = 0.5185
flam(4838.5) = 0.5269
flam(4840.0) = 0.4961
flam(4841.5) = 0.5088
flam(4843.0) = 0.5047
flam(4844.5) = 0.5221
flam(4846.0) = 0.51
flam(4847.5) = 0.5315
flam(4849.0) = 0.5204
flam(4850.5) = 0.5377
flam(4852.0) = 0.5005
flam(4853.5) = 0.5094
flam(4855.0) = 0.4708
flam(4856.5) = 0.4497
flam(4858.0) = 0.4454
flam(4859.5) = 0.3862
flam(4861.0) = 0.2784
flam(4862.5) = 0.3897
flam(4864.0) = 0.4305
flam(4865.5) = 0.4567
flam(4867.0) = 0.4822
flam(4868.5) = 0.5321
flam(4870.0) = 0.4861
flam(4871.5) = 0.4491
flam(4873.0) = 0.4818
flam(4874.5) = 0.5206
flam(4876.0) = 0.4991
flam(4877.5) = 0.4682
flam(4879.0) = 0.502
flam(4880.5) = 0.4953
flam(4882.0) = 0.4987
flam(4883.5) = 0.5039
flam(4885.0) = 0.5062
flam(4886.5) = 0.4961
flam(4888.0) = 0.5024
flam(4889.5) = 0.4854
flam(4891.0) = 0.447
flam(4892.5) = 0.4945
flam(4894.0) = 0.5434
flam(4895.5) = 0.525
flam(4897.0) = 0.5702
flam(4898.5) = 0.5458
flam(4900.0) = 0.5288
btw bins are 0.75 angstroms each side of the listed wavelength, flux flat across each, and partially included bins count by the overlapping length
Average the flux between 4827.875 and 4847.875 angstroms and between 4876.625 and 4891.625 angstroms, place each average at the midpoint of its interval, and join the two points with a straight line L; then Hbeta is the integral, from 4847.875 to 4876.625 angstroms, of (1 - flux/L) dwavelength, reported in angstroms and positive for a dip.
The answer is 2.1 angstroms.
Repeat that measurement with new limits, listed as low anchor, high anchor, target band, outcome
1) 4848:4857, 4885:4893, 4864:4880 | 0.25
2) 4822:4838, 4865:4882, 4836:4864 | 1.46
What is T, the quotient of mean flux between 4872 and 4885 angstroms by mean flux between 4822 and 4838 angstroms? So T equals 1.0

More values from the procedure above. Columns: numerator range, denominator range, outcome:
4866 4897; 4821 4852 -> 0.96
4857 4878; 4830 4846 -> 0.88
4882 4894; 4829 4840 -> 0.97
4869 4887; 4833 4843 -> 0.96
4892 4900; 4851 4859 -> 1.13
